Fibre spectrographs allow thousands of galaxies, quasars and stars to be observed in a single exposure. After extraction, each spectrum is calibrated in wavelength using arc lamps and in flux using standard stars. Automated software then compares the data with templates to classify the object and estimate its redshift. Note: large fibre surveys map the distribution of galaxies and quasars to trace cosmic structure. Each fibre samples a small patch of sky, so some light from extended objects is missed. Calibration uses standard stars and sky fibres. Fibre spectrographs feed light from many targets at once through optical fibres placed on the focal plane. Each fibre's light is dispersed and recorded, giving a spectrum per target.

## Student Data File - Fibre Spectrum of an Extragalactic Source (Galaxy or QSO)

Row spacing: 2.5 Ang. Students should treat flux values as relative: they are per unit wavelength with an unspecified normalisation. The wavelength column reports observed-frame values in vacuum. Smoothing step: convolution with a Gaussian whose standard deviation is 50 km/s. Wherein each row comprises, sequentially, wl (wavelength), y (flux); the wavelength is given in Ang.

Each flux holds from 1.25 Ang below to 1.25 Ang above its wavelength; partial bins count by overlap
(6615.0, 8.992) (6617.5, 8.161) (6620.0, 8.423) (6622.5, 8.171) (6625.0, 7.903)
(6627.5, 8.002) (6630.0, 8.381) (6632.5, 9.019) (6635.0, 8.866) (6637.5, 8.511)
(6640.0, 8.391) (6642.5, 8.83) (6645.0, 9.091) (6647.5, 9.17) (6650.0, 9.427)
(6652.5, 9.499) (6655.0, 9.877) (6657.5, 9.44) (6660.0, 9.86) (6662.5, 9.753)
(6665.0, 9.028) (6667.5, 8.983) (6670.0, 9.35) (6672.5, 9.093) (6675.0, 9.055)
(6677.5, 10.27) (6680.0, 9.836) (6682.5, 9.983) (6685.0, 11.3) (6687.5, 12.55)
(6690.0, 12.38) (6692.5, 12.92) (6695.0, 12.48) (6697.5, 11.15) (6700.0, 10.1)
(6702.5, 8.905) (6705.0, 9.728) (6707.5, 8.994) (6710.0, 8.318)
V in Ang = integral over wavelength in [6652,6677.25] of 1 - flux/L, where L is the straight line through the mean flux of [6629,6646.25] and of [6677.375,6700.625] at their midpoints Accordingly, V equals 1.7 Ang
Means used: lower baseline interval 8.73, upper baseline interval 11.4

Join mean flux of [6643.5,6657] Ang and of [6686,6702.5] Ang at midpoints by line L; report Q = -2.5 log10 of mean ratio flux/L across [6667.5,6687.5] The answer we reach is 0.09 mag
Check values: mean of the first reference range 9.4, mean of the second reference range 11.7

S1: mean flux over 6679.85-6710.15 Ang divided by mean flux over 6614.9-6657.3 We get 1.2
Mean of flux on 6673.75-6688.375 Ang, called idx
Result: 10.4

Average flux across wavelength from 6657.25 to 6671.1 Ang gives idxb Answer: 9.4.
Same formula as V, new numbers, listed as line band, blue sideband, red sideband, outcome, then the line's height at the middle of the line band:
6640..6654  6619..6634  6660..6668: -0.38 Ang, 8.9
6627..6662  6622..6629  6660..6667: -1.34 Ang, 8.73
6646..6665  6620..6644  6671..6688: -0.45 Ang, 9.31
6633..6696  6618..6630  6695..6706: -4.09 Ang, 9.27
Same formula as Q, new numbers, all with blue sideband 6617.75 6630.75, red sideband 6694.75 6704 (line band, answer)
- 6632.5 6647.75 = -0.020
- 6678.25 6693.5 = -0.141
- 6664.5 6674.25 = 0.048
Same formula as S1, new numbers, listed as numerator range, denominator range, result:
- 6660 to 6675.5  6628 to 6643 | 1.07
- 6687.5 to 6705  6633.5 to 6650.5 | 1.27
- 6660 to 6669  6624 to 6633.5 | 1.12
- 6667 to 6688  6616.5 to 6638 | 1.19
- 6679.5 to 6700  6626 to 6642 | 1.35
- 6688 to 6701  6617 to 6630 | 1.46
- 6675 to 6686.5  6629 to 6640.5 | 1.18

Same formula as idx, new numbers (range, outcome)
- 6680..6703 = 11.3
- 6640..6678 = 9.33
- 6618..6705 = 9.64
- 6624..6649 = 8.63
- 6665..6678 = 9.27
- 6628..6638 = 8.66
